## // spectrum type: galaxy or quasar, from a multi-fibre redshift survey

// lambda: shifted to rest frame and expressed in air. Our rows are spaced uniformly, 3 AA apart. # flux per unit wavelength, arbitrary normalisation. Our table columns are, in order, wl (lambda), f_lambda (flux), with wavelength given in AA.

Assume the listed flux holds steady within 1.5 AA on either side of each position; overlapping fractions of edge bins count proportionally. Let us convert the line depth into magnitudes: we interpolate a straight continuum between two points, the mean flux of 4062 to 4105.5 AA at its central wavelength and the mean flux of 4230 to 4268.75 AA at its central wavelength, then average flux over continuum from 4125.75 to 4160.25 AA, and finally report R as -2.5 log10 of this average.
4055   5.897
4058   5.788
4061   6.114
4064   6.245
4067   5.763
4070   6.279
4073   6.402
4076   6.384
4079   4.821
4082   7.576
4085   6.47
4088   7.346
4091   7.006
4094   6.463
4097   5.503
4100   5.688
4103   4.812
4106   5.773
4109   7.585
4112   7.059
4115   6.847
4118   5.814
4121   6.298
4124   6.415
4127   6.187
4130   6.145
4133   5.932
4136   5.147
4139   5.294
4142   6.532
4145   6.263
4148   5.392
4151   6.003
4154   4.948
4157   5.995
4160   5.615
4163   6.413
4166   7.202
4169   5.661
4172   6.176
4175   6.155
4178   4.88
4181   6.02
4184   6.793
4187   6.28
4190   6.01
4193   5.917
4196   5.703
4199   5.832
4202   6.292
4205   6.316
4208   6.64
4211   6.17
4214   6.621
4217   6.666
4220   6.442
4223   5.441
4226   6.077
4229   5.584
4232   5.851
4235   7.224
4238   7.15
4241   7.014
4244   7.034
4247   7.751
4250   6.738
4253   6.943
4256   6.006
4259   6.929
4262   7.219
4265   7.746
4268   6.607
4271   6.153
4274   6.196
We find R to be 0.12 mag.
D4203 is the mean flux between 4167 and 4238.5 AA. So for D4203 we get 6.16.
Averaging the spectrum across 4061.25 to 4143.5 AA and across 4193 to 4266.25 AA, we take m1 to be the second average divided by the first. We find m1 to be 1.05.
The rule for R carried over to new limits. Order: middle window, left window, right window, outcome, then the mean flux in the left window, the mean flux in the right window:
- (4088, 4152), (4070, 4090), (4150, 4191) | 0.03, 6.5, 6.01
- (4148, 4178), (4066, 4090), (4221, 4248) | 0.10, 6.41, 6.55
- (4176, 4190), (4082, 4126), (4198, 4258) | 0.08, 6.4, 6.5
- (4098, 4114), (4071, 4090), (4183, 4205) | 0.04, 6.51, 6.12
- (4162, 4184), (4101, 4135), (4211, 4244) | 0.04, 6.24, 6.42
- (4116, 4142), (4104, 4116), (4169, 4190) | 0.10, 6.73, 6.02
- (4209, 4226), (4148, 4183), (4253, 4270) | 0.03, 5.91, 6.88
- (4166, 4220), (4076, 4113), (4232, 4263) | 0.09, 6.33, 6.94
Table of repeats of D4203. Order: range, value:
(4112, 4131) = 6.35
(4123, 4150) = 5.92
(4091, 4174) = 6.06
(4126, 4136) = 5.94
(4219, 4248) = 6.54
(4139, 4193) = 6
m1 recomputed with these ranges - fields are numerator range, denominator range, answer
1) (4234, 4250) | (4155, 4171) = 1.17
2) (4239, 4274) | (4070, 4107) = 1.11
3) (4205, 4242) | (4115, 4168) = 1.07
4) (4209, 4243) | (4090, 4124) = 1.02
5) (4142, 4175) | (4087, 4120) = 0.95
